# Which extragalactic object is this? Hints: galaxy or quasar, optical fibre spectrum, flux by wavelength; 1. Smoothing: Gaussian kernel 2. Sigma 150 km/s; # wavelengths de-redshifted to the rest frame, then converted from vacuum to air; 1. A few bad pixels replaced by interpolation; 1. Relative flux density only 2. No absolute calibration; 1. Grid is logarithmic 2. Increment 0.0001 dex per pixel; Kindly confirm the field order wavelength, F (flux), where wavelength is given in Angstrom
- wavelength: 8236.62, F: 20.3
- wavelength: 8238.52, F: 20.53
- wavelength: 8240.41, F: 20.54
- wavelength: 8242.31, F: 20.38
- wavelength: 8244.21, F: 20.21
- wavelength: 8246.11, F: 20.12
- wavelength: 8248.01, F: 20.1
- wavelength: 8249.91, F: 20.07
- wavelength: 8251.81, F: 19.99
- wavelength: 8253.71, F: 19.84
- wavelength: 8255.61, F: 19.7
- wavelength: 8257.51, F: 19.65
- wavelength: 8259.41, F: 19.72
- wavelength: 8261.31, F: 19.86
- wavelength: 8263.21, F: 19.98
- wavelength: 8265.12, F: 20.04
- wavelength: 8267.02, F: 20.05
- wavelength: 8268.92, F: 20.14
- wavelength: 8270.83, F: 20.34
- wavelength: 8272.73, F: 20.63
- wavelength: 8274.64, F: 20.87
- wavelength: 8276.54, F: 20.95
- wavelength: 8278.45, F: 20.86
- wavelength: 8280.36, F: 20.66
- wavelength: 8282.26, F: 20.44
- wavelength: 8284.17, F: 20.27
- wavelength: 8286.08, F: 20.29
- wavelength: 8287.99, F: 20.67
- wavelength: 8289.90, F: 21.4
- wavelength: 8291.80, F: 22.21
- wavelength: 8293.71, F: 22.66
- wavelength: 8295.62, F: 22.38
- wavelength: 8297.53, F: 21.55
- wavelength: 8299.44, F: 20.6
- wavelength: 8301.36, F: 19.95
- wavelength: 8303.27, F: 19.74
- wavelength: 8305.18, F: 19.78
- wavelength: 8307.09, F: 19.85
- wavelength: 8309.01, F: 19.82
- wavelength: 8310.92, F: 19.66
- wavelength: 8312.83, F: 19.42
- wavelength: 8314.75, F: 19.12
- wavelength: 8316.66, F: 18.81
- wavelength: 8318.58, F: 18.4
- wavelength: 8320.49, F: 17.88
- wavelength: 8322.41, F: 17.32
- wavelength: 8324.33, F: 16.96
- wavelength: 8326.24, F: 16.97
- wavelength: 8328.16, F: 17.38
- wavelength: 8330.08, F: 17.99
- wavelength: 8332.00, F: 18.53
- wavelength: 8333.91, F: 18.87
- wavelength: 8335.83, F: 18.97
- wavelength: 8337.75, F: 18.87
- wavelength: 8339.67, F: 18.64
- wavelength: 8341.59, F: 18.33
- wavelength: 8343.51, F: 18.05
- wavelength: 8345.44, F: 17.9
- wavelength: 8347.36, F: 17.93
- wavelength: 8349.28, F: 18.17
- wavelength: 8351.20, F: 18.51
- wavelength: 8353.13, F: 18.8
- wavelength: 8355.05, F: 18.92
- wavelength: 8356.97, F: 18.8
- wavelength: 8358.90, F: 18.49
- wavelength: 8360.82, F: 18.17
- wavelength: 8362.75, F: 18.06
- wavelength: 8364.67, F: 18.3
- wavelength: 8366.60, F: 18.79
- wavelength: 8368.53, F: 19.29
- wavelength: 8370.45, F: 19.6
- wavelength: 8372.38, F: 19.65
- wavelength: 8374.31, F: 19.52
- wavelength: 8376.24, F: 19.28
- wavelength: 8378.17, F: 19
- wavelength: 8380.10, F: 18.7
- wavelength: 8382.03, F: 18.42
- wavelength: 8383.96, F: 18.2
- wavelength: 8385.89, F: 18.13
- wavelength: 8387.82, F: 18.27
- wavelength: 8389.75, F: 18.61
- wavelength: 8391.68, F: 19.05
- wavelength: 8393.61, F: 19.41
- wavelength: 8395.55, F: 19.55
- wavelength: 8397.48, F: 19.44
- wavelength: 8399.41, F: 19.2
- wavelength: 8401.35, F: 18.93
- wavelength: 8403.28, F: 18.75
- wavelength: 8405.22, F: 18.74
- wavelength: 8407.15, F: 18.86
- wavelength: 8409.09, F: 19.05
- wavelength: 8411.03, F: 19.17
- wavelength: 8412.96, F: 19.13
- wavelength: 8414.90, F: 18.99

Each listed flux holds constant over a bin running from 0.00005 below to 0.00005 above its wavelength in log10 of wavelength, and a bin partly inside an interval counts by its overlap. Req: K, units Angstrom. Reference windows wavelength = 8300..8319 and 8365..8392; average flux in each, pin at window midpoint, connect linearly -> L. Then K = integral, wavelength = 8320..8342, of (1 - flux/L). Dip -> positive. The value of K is 1.4 Angstrom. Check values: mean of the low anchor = 19.5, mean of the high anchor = 18.9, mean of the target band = 18.1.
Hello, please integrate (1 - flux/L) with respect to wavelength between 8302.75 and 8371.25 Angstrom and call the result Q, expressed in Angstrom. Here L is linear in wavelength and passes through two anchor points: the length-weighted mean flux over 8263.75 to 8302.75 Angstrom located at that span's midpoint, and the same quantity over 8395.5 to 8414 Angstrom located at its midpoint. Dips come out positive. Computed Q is 5.0 Angstrom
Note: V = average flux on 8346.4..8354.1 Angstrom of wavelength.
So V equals 18.4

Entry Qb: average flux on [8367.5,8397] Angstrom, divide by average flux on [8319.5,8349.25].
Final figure 1.05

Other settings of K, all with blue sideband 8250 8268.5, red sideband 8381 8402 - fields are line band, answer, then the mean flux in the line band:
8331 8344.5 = 0.5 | 18.6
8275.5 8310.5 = -2.0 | 20.8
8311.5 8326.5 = 0.9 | 18.2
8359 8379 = 0.1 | 18.9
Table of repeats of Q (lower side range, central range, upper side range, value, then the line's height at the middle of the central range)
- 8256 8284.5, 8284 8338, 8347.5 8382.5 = 0.36 Angstrom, 19.6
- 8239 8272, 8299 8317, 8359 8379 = -0.12 Angstrom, 19.5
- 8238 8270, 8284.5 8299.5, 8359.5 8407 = -1.35 Angstrom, 19.7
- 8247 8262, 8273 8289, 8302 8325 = -0.97 Angstrom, 19.5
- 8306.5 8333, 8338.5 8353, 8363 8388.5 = 0.28 Angstrom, 18.6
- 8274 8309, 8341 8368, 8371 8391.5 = 1.41 Angstrom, 19.4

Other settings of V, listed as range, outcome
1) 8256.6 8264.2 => 19.8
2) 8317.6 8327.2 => 17.5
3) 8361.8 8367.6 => 18.4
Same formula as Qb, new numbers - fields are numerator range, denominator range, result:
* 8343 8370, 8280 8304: 0.88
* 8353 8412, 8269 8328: 0.95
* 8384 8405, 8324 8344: 1.04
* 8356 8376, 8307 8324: 1.00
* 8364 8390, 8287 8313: 0.91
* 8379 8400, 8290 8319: 0.93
